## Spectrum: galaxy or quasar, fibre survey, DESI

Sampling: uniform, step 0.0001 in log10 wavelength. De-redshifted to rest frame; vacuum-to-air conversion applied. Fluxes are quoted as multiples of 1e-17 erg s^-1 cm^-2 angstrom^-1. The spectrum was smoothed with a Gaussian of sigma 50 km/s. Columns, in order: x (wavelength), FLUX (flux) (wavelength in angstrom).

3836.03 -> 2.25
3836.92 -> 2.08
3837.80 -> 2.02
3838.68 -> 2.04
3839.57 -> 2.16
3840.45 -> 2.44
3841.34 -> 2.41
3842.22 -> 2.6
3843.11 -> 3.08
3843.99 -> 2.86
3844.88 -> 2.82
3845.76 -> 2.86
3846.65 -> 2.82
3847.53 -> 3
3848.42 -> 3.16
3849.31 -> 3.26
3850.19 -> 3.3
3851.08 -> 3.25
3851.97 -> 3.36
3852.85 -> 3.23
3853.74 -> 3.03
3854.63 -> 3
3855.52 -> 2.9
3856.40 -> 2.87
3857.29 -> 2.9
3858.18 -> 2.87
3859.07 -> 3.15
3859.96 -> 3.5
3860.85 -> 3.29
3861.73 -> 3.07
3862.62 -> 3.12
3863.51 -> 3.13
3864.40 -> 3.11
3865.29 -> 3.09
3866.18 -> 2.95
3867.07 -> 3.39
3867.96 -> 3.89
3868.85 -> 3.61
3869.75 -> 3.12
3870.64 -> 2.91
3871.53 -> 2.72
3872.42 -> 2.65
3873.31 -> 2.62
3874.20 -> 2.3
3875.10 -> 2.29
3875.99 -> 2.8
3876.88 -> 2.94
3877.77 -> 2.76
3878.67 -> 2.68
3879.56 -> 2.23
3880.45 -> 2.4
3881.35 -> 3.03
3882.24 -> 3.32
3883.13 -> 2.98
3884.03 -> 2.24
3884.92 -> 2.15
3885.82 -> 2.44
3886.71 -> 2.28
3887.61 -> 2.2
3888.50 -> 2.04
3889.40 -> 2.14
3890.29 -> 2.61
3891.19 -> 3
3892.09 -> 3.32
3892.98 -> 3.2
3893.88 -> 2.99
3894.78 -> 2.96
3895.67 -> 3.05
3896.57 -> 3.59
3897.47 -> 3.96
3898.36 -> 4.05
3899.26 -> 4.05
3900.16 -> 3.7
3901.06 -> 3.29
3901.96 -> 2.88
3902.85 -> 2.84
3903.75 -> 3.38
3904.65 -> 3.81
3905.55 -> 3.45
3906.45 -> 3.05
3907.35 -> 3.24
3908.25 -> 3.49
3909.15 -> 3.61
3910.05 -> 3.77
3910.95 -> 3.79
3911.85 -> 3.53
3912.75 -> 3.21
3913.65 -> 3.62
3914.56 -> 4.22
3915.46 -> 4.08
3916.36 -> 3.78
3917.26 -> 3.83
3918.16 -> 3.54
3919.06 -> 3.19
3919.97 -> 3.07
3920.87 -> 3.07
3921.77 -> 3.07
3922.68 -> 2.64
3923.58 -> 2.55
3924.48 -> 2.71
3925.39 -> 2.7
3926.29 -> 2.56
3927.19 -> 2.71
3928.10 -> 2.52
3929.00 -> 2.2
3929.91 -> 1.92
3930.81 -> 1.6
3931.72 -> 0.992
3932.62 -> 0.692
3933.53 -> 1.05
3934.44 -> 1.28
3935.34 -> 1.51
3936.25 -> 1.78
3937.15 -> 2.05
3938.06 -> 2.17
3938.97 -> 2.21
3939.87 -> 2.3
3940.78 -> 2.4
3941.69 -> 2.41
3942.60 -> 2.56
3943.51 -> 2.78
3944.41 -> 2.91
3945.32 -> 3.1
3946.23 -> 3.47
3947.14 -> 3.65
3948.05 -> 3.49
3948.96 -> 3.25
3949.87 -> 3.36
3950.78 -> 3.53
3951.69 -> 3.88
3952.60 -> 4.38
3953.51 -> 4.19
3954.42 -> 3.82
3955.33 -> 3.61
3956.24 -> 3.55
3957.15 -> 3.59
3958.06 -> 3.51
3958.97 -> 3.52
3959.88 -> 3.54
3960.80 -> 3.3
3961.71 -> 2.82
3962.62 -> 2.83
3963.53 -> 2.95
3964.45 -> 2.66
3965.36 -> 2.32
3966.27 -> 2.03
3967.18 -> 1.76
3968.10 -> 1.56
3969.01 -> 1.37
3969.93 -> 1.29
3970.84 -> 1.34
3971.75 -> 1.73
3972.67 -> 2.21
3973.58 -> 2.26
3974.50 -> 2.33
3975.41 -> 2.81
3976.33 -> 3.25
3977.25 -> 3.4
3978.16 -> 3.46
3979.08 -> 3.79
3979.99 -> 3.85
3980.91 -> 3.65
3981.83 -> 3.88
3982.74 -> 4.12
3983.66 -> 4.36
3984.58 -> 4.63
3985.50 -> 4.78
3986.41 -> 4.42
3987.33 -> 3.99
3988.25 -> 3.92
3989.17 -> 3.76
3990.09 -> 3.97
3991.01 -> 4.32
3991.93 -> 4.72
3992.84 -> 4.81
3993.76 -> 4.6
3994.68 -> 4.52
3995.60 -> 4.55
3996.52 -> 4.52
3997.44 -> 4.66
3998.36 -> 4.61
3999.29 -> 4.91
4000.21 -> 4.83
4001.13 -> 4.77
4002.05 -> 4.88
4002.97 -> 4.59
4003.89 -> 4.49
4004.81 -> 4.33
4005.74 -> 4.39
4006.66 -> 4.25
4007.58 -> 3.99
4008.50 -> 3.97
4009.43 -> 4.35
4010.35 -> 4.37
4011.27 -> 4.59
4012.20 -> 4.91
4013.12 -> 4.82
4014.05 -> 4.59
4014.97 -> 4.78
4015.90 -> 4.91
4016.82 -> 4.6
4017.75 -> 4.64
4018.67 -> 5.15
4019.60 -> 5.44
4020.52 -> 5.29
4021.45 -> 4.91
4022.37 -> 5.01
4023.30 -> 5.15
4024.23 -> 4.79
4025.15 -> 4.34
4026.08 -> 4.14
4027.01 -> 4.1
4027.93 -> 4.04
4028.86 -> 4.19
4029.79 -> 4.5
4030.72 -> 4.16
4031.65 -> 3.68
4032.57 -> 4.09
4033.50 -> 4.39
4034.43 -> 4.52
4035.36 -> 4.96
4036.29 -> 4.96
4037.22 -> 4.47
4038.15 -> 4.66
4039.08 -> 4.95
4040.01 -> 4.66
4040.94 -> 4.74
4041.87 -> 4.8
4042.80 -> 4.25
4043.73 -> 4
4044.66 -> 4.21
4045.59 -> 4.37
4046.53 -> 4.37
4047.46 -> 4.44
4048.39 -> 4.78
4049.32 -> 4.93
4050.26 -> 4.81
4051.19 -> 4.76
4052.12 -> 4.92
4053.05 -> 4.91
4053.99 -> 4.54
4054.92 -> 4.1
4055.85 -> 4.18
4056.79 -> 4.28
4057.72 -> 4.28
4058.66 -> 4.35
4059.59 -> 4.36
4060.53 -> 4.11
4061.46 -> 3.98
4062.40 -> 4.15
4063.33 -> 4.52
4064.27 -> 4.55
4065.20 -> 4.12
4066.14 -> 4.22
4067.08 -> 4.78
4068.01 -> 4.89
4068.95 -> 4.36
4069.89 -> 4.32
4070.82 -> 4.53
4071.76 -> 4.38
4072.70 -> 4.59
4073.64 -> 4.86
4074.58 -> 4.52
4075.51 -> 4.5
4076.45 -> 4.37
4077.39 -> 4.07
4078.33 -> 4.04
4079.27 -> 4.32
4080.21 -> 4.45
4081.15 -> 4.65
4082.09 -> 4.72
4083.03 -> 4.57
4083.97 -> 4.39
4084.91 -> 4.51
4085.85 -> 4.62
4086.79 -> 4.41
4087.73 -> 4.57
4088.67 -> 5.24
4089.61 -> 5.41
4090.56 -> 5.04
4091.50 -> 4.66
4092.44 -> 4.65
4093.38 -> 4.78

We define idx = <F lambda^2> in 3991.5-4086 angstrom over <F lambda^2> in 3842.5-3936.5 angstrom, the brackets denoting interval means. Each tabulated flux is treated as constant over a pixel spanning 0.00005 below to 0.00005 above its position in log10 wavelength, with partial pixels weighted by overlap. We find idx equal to 1.7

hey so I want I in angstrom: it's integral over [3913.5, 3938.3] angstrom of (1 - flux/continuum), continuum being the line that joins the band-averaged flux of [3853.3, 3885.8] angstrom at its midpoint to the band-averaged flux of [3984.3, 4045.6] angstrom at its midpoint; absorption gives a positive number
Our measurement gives 6.9 angstrom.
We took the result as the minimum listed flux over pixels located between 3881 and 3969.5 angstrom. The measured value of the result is 0.692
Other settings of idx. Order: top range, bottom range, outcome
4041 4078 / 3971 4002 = 1.17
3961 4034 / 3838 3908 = 1.42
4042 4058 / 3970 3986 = 1.43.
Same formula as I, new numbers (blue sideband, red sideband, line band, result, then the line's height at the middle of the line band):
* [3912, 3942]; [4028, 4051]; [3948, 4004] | -2.7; 3.39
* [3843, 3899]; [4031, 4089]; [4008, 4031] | -2.7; 4.15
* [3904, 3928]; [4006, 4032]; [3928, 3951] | 8.1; 3.59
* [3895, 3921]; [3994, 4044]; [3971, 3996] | 3.0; 4.24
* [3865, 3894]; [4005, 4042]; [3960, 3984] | 7.3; 3.93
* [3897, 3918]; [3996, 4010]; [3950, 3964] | 1.8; 4.06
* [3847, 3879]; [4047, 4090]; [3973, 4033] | -4.1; 4.04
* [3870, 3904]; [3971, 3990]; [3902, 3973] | 7.9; 3.21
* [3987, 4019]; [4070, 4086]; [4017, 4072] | -0.3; 4.49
